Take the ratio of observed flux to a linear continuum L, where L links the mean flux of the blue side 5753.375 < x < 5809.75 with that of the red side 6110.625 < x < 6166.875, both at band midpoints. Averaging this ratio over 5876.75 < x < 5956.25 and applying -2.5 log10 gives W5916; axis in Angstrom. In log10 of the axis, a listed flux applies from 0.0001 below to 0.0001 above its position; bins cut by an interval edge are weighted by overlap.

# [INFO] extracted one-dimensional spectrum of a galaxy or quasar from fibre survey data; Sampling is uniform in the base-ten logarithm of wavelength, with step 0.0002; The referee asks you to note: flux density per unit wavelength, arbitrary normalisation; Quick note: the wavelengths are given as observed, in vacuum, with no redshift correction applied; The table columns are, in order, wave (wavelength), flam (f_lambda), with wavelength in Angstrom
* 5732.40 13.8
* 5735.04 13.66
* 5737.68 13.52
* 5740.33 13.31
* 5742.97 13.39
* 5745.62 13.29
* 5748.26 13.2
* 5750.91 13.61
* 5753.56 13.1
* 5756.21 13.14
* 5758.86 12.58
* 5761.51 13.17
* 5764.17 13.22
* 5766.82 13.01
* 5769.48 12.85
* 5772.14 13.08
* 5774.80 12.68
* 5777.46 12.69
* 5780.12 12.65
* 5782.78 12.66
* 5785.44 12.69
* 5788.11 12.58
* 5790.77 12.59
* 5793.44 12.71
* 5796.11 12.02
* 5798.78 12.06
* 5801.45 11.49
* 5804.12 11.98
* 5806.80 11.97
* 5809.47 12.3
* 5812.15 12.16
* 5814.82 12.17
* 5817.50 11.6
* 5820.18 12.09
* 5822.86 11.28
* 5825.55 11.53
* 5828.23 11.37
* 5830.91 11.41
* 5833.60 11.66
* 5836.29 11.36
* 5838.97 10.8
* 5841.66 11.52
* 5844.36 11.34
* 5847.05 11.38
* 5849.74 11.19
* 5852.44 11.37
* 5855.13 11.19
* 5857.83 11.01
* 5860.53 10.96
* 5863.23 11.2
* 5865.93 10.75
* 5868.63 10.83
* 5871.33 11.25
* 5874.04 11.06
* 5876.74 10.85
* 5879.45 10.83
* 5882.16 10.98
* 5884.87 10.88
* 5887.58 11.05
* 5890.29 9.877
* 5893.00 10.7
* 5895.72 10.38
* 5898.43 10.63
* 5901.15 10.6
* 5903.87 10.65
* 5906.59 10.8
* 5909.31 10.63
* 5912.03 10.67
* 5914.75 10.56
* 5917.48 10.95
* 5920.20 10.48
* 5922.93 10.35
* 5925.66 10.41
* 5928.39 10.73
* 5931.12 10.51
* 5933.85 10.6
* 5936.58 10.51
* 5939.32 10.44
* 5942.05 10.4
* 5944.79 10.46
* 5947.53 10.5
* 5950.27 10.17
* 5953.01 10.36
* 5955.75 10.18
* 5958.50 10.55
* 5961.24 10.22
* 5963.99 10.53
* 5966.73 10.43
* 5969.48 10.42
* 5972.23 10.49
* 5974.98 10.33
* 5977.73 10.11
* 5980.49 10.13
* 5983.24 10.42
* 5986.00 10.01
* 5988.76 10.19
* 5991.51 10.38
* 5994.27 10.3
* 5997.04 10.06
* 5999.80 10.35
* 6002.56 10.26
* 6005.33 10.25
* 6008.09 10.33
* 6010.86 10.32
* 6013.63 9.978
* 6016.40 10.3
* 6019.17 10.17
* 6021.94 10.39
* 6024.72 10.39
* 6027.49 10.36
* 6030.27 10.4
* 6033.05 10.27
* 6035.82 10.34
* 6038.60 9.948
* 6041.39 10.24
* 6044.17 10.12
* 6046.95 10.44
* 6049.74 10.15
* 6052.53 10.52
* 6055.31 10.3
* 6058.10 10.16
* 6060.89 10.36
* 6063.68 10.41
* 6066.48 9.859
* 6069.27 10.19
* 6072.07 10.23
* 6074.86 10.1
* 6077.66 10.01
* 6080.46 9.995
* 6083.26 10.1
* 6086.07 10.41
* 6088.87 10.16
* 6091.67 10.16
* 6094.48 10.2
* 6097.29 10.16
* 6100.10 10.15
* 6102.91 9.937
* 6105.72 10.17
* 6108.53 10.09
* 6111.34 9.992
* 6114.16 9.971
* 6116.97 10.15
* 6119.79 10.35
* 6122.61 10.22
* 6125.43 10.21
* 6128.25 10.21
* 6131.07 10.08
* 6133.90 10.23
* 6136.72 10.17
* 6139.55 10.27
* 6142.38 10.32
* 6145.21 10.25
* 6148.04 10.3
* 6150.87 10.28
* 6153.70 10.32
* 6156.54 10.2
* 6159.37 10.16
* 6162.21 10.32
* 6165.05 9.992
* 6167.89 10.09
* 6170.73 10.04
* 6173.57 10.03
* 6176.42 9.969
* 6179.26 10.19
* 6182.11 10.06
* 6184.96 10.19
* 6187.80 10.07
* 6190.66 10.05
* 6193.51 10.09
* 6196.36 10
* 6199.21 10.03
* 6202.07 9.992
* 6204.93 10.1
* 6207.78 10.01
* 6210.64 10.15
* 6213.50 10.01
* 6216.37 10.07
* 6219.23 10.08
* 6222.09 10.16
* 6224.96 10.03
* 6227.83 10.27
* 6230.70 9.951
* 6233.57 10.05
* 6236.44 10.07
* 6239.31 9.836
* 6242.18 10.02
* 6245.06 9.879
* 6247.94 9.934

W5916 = 0.11 mag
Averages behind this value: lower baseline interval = 12.6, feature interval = 10.6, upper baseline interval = 10.2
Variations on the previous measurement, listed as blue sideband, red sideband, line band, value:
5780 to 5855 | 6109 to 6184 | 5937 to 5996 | 0.08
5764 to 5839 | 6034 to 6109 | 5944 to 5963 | 0.07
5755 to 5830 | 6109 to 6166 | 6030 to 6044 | 0.06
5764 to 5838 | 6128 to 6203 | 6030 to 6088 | 0.05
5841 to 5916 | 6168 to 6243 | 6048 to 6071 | 0.02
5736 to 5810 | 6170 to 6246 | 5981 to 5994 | 0.12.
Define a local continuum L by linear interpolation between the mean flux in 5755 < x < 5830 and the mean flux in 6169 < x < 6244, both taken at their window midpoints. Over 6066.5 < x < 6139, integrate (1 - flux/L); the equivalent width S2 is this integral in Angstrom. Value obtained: 3.4 Angstrom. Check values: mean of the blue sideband 12.4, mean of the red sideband 10.1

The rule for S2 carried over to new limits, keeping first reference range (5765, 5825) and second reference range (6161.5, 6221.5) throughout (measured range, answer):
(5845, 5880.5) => 2.6 Angstrom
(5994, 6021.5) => 2.2 Angstrom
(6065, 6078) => 0.8 Angstrom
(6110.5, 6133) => 0.7 Angstrom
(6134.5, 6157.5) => 0.1 Angstrom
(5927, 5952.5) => 2.3 Angstrom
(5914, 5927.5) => 1.2 Angstrom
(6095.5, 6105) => 0.4 Angstrom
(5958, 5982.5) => 2.1 Angstrom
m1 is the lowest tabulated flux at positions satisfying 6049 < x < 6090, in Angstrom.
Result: 9.859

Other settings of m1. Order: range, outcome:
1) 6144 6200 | 9.969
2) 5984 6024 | 9.978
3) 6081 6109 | 9.937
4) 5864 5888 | 10.75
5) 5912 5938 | 10.35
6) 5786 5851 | 10.8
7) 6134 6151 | 10.17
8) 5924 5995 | 10.01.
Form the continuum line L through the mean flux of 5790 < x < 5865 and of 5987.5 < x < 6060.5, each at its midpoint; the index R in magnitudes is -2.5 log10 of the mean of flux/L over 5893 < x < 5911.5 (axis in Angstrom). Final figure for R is 0.05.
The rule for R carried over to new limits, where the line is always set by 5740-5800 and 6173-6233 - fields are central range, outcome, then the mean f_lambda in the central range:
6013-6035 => 0.094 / 10.3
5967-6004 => 0.121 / 10.3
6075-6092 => 0.074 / 10.1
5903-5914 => 0.124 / 10.7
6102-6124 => 0.056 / 10.1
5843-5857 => 0.099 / 11.3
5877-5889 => 0.115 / 10.9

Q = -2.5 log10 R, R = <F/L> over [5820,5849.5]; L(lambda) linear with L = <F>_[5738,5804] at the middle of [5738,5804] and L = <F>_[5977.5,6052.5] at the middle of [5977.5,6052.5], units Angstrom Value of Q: 0.07 mag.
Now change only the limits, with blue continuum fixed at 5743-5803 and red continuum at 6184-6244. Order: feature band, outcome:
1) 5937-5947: 0.13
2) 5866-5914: 0.13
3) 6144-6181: 0.02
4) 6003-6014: 0.11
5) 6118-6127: 0.04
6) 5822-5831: 0.10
